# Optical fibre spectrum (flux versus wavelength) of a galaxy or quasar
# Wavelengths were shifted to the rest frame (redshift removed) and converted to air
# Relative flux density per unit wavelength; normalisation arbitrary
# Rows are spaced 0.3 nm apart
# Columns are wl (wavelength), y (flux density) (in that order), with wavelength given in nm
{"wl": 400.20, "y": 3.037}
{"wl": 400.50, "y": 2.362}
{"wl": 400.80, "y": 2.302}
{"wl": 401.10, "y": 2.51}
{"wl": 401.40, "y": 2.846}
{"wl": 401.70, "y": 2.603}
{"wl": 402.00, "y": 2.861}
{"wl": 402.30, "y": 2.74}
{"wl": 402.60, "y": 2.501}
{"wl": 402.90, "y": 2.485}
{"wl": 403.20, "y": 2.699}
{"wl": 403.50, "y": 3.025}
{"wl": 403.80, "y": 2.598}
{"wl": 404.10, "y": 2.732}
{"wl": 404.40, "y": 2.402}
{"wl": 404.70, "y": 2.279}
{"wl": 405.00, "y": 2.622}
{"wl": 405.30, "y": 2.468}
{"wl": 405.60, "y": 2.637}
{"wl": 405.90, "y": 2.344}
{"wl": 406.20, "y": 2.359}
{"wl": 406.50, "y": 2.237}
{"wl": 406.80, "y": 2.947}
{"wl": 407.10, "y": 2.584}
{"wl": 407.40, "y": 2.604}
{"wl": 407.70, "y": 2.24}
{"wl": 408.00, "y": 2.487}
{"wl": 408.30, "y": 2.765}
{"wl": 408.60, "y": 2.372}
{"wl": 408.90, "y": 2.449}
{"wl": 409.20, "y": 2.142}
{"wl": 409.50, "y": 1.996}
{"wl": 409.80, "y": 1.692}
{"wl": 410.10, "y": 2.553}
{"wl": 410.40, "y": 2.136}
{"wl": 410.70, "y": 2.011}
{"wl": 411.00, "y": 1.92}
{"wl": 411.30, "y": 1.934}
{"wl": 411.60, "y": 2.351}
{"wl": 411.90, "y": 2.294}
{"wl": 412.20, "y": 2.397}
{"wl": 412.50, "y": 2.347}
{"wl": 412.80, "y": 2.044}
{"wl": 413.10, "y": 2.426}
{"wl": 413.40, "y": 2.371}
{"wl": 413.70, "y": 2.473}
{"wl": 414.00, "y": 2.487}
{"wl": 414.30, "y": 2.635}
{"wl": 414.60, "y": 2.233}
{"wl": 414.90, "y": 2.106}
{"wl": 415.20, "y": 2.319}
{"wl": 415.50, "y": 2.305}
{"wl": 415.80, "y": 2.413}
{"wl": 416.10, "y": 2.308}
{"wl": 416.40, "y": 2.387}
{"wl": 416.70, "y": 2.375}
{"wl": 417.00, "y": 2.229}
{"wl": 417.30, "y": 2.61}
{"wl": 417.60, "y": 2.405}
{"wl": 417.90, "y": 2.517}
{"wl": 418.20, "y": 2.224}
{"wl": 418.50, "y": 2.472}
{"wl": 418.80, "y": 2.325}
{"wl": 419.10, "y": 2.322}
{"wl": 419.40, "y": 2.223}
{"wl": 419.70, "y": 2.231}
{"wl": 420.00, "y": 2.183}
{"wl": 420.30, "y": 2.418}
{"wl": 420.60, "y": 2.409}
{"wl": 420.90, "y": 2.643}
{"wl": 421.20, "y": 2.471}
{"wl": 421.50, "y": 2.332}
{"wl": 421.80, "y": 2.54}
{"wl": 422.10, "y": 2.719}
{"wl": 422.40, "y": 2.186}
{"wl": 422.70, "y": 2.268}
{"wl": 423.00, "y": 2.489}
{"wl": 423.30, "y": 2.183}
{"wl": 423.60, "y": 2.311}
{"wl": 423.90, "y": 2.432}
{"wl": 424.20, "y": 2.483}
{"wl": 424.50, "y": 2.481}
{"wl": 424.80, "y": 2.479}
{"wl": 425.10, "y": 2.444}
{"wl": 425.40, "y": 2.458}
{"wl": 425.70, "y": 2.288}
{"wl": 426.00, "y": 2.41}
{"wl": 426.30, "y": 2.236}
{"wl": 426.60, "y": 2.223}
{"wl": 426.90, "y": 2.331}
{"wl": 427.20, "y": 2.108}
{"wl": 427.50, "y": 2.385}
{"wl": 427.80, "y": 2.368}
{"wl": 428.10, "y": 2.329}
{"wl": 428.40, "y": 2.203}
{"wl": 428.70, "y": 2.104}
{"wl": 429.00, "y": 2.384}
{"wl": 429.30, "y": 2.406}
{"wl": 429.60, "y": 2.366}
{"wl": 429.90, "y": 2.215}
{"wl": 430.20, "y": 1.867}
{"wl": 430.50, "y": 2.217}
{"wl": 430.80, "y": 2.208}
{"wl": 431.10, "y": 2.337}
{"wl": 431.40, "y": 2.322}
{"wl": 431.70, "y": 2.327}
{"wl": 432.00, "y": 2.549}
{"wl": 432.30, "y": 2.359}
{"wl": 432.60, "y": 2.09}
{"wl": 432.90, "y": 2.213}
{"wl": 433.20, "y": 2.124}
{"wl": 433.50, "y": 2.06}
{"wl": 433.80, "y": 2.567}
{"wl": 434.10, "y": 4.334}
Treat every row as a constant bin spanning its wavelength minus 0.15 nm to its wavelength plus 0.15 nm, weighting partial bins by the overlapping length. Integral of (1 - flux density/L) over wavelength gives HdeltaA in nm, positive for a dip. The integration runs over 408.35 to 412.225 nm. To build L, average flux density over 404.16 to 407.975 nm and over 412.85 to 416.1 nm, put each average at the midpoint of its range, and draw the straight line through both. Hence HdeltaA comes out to 0.388 nm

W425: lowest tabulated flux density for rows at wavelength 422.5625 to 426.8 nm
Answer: 2.183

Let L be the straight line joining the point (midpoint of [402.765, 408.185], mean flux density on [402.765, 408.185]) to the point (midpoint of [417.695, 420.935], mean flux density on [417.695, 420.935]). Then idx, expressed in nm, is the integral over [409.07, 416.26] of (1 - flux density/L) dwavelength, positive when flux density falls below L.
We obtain 0.58 nm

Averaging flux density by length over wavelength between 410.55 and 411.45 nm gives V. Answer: 1.95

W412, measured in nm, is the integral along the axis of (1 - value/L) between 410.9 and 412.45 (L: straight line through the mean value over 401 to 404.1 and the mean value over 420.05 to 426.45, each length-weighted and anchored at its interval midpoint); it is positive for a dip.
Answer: 0.22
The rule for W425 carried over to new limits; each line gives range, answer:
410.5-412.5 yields 1.92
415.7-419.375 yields 2.224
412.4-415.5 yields 2.044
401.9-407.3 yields 2.237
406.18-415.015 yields 1.692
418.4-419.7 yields 2.223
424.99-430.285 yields 1.867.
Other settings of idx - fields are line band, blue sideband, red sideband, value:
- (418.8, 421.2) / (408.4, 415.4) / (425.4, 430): -0.08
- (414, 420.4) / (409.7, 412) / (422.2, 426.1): -0.30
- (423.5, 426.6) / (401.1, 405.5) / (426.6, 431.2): -0.11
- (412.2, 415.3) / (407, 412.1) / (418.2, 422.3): -0.04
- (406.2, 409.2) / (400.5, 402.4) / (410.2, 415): -0.09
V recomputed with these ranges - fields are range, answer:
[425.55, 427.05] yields 2.3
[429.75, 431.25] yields 2.17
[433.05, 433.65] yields 2.09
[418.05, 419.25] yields 2.34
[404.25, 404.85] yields 2.34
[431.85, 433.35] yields 2.27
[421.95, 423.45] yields 2.37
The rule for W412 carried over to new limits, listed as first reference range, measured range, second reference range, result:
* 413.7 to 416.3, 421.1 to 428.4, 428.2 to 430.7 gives -0.329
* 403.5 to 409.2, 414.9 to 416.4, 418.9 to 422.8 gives 0.068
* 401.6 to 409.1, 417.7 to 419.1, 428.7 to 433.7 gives 0.015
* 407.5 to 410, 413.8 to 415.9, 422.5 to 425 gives -0.031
